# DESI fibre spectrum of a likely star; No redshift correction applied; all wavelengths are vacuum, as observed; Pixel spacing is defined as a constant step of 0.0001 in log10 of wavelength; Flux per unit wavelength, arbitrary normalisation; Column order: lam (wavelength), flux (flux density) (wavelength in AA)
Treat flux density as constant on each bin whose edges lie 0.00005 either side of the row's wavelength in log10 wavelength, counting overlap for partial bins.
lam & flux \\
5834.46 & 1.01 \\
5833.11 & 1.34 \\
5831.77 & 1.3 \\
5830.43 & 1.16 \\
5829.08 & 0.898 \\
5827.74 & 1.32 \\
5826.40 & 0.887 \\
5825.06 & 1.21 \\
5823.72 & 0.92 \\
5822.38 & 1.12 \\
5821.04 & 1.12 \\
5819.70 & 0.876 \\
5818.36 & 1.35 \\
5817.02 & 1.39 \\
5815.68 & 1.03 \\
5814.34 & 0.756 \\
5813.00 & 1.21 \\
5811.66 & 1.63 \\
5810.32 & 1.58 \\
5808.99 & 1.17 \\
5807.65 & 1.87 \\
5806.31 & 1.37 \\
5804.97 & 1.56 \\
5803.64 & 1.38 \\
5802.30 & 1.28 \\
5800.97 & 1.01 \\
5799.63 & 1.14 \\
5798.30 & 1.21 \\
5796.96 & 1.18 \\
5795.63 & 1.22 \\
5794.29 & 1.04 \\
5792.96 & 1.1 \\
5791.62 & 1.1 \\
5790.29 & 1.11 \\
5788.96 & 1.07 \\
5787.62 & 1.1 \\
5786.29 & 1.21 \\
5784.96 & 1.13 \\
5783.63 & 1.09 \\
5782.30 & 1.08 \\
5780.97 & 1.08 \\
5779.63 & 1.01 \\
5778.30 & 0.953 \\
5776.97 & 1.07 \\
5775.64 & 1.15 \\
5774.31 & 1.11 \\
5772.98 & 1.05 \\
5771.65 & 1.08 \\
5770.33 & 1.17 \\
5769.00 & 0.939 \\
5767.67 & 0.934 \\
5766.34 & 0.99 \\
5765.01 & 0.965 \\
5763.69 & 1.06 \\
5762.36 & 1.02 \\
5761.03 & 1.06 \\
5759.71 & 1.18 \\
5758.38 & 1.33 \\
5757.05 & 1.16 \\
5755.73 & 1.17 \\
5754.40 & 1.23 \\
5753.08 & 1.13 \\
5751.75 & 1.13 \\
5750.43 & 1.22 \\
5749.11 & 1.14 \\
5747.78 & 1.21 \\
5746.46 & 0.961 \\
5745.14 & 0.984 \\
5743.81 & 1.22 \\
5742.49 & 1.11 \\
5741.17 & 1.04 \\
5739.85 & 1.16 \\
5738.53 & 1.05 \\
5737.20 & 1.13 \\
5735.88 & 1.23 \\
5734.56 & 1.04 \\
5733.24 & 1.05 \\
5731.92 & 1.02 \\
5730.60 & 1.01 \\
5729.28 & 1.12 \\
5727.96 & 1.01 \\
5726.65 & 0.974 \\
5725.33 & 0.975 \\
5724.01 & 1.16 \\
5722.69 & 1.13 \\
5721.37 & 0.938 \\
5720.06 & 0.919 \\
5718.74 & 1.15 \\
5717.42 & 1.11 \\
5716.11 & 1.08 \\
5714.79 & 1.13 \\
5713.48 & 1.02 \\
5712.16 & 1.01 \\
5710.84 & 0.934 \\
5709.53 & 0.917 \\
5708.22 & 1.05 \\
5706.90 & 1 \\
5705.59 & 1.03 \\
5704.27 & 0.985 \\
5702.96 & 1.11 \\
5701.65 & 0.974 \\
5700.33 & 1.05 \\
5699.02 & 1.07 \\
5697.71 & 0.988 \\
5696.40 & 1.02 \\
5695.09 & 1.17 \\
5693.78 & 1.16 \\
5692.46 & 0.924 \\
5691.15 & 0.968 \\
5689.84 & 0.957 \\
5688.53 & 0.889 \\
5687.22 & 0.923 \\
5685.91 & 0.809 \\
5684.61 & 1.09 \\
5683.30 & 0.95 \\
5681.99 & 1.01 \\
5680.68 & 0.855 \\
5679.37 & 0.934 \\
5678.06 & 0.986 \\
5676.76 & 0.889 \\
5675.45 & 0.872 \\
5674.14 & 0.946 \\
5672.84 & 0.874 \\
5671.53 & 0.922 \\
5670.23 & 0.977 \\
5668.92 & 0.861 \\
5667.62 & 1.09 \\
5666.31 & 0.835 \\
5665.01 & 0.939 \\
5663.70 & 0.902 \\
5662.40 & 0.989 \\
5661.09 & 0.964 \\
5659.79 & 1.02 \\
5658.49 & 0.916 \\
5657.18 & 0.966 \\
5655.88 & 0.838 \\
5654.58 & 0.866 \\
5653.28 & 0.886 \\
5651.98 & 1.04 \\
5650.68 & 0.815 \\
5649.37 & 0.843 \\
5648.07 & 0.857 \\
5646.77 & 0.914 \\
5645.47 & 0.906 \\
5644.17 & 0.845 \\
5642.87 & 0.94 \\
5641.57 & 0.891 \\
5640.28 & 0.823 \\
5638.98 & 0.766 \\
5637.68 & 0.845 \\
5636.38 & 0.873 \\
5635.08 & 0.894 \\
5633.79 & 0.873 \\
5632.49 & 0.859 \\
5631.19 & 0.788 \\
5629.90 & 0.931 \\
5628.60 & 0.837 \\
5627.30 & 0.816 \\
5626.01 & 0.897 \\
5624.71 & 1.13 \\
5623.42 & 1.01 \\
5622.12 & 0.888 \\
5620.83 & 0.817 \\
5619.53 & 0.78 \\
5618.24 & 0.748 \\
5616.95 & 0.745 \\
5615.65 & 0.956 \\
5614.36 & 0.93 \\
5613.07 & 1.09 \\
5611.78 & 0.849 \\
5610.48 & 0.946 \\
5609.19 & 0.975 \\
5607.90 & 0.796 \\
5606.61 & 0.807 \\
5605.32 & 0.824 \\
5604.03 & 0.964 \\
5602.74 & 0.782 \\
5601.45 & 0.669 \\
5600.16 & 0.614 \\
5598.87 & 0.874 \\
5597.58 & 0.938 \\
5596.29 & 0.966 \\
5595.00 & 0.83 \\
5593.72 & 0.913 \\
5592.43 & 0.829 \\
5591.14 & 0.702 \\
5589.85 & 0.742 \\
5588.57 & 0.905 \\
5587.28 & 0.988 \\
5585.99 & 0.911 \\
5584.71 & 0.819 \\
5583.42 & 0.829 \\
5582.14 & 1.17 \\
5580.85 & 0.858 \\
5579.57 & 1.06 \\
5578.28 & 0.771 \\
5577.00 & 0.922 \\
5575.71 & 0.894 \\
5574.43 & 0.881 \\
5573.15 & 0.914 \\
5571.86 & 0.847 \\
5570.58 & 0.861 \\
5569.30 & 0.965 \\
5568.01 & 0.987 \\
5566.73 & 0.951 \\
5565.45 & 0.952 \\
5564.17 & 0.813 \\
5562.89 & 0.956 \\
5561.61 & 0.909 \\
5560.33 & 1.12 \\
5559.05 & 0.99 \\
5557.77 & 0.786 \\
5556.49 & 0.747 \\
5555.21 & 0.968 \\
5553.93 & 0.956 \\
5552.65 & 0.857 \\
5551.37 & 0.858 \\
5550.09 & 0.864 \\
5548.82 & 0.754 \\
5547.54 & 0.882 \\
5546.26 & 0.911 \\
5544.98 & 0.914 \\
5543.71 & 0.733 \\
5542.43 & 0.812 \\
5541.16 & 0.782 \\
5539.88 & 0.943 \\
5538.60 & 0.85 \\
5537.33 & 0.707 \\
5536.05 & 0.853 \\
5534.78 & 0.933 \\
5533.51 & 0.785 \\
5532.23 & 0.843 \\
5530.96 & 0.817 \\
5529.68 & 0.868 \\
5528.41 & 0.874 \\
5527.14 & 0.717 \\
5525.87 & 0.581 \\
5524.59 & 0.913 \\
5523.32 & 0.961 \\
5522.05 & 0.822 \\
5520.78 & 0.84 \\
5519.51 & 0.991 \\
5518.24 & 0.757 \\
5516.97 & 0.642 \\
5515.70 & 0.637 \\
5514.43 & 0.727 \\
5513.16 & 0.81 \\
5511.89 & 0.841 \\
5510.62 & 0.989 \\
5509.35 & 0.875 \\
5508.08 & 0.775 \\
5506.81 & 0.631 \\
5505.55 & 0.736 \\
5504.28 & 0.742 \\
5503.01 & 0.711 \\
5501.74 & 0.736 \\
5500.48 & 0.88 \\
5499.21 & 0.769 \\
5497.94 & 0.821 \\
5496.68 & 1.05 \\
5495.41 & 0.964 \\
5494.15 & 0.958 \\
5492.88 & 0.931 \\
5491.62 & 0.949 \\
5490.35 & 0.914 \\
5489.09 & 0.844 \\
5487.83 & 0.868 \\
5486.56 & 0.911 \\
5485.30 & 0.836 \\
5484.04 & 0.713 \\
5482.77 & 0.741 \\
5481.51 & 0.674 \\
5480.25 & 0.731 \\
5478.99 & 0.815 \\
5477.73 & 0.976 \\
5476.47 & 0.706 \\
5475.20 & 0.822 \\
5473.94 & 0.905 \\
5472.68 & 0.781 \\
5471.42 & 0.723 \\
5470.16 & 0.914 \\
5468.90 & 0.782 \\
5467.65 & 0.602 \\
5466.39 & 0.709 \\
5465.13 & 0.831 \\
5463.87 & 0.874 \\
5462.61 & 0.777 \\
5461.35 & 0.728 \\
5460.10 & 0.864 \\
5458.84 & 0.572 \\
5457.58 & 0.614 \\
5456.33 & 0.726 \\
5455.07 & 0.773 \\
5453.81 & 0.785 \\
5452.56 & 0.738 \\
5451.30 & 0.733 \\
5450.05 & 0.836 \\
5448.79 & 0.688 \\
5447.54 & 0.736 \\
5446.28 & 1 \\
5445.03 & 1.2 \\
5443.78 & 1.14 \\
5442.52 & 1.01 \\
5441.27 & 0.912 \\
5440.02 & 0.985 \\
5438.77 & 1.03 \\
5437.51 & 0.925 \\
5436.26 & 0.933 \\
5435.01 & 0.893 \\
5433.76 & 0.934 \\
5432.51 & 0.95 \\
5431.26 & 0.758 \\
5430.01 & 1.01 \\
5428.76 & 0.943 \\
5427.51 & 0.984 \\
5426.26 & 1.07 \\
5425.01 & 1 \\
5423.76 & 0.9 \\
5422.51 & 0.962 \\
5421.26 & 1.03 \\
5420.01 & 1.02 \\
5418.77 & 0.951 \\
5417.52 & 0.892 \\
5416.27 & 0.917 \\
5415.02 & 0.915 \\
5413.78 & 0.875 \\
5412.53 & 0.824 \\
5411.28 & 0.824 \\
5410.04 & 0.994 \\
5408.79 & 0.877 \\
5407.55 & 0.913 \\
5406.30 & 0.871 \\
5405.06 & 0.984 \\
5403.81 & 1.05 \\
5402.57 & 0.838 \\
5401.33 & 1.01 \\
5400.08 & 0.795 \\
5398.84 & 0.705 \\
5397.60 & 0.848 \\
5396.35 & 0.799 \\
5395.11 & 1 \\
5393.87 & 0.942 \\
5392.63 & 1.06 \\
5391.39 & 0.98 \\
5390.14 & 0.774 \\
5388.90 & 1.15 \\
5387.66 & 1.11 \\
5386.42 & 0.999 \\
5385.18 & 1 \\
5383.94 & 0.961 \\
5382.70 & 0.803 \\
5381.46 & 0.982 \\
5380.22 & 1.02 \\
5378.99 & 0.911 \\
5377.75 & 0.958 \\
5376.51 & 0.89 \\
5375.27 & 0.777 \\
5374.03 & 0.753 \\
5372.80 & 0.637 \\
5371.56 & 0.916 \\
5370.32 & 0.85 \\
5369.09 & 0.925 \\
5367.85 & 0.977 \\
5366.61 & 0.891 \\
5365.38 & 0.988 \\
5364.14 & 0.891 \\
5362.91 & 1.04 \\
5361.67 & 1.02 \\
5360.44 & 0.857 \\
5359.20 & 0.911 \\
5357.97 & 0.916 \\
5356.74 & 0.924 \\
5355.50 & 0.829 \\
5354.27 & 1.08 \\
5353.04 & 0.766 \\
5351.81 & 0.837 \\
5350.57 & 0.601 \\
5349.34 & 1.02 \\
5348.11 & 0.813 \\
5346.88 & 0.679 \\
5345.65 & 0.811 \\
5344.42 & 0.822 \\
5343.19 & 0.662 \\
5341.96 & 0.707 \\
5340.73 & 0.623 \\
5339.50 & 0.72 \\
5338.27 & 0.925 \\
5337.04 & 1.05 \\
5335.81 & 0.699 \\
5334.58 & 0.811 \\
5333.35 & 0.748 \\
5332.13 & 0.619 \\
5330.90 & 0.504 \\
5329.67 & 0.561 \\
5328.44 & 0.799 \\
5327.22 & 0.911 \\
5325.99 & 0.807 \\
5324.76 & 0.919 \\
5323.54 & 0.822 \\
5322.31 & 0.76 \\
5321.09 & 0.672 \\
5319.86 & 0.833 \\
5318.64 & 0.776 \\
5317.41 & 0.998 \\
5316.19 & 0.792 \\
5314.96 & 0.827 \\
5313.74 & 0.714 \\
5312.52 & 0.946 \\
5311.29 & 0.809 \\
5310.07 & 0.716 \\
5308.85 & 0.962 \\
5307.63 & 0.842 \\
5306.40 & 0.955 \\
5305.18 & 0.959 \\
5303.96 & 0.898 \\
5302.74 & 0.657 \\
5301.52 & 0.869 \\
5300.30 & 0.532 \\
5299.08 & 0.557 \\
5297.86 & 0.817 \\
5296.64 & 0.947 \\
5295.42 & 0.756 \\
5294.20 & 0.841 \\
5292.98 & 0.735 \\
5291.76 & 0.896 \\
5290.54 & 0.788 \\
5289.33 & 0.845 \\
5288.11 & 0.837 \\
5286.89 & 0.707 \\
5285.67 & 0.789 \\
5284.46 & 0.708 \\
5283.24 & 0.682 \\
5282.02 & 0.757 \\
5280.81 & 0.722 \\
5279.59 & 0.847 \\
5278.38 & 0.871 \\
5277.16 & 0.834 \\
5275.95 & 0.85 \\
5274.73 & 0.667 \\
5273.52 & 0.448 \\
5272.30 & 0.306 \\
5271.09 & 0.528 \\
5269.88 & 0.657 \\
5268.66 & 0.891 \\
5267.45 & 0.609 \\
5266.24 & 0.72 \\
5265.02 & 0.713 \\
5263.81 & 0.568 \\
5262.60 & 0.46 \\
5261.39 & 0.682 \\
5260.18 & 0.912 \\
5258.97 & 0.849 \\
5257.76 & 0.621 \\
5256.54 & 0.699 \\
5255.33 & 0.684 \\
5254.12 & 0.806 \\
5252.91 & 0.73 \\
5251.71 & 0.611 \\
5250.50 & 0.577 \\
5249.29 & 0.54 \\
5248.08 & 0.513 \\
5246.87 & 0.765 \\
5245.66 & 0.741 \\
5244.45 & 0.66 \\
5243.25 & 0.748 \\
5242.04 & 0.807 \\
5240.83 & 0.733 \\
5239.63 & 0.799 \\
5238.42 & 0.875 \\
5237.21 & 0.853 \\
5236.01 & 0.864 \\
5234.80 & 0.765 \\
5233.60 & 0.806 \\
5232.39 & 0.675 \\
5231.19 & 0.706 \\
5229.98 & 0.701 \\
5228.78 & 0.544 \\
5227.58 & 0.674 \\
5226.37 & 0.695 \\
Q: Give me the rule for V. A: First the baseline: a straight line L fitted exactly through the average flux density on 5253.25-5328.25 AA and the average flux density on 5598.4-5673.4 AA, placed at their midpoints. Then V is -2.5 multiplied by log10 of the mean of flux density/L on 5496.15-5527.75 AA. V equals 0.06 mag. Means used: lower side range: 0.764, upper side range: 0.884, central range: 0.797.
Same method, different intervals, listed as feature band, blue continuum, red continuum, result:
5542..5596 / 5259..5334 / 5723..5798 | 0.08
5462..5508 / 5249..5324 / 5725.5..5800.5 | 0.10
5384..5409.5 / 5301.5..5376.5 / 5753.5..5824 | -0.08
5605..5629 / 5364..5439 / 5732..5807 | 0.17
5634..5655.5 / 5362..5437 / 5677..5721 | 0.13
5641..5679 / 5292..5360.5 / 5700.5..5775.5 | 0.12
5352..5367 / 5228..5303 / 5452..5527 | -0.22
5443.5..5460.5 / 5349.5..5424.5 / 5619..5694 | 0.13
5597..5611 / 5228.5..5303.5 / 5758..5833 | 0.19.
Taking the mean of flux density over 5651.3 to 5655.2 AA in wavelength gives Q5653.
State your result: 0.931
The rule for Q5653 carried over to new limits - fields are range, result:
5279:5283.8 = 0.752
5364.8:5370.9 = 0.927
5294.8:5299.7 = 0.769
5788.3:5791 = 1.09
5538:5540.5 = 0.895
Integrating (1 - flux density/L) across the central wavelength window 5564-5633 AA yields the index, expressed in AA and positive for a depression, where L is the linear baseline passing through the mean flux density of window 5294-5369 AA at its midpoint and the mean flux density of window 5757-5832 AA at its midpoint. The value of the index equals 8.8 AA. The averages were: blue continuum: 0.82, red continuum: 1.15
